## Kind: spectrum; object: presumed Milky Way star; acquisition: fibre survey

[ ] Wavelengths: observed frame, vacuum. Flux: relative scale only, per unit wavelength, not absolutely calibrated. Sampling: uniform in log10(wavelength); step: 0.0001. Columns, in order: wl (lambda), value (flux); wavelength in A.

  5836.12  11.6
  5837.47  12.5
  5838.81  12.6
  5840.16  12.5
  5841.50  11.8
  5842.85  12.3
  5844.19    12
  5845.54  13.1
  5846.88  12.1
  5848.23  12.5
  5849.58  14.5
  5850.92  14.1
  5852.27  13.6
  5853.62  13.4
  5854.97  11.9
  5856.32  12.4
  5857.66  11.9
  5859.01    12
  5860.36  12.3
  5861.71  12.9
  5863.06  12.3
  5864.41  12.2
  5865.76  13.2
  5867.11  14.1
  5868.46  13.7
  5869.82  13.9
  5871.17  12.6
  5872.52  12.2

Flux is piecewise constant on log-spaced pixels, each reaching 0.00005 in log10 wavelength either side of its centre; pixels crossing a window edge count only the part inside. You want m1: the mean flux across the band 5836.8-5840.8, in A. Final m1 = 12.5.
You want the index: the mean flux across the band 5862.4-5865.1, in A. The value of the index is 12.3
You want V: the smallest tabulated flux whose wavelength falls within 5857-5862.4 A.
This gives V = 11.9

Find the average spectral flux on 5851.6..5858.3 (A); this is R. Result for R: 12.6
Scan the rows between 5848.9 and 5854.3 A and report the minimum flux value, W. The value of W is 13.4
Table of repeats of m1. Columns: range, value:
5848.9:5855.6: 13.5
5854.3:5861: 12.1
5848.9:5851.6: 14.3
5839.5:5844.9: 12.2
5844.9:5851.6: 13.3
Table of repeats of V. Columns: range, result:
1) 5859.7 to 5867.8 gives 12.2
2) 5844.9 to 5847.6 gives 12.1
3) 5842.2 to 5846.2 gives 12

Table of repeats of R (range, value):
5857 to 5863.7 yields 12.3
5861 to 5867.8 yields 12.9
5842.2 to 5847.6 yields 12.4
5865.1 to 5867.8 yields 13.7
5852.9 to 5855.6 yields 12.7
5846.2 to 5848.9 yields 12.3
